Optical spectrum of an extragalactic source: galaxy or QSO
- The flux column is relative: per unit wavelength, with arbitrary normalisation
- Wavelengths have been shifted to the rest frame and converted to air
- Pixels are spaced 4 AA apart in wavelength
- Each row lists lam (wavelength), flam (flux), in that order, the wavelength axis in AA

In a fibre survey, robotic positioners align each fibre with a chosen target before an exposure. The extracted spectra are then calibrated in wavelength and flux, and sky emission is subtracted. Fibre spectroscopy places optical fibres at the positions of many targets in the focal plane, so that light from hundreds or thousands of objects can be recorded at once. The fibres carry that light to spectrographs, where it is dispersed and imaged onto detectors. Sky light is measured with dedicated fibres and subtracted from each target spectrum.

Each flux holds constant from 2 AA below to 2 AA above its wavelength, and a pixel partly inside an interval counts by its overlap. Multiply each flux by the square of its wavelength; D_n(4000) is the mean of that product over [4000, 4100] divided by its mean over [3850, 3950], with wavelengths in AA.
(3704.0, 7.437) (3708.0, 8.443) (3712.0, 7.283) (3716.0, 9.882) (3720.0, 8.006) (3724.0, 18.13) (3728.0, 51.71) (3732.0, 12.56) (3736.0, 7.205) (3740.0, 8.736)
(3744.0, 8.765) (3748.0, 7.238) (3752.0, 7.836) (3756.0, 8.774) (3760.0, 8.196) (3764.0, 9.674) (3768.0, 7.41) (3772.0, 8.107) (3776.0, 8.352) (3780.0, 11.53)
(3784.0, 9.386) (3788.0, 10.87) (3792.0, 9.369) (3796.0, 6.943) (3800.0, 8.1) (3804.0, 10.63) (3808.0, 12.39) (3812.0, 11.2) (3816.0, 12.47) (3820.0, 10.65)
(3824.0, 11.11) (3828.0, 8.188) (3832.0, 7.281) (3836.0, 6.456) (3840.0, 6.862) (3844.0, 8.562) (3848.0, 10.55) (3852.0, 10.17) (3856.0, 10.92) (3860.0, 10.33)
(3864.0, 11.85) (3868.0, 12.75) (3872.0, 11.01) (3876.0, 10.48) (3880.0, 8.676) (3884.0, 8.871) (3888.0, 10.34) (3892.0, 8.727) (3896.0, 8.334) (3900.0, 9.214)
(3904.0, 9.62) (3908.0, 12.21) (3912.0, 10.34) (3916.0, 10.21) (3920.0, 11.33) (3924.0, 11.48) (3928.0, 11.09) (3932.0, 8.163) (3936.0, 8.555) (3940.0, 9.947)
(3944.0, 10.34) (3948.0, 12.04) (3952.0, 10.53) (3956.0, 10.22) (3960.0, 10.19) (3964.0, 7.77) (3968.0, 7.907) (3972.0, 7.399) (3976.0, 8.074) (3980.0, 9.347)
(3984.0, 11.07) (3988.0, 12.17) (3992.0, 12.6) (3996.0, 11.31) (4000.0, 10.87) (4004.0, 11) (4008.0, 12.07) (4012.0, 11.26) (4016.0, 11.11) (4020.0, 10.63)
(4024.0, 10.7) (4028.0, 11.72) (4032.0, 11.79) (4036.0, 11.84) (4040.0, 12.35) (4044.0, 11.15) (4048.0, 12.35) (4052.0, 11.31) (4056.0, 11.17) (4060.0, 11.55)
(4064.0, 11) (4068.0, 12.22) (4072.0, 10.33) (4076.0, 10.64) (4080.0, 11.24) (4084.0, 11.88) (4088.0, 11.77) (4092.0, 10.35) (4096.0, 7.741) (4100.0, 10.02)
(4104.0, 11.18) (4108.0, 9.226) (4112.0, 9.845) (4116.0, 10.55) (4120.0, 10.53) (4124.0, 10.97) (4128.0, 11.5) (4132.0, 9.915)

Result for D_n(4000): 1.17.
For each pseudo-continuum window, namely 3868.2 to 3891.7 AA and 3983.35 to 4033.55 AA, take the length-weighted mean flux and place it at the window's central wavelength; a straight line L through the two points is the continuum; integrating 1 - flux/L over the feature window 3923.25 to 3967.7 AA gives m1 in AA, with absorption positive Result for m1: 3.4 AA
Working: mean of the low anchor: 10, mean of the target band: 9.91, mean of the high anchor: 11.4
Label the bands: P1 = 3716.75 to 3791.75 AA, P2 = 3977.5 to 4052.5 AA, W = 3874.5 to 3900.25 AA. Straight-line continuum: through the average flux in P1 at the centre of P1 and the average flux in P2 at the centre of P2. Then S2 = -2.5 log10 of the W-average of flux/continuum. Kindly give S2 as 0.25 mag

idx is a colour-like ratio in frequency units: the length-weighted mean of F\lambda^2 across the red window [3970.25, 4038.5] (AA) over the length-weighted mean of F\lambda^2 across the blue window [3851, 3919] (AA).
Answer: 1.13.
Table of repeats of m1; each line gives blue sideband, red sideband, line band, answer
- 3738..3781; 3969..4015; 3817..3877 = -3.4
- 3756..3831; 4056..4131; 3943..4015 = -0.4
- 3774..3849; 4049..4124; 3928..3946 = 1.1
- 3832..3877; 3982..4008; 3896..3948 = 2.3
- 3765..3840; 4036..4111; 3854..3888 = -2.8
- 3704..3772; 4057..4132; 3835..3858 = 4.7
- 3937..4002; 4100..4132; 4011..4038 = -2.8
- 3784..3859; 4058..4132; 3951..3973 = 2.5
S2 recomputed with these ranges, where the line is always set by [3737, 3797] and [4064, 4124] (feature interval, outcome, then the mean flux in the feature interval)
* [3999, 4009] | -0.12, 11.3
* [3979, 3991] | -0.12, 11.1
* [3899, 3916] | -0.09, 10.4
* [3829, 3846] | 0.24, 7.34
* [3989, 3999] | -0.18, 11.9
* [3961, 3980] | 0.22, 8.08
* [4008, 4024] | -0.10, 11.1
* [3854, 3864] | -0.17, 10.9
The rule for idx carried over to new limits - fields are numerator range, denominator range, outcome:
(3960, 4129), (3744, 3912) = 1.25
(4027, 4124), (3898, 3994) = 1.16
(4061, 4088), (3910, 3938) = 1.20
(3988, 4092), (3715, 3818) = 1.17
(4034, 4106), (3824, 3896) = 1.29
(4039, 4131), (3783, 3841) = 1.31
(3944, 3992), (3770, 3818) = 1.08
